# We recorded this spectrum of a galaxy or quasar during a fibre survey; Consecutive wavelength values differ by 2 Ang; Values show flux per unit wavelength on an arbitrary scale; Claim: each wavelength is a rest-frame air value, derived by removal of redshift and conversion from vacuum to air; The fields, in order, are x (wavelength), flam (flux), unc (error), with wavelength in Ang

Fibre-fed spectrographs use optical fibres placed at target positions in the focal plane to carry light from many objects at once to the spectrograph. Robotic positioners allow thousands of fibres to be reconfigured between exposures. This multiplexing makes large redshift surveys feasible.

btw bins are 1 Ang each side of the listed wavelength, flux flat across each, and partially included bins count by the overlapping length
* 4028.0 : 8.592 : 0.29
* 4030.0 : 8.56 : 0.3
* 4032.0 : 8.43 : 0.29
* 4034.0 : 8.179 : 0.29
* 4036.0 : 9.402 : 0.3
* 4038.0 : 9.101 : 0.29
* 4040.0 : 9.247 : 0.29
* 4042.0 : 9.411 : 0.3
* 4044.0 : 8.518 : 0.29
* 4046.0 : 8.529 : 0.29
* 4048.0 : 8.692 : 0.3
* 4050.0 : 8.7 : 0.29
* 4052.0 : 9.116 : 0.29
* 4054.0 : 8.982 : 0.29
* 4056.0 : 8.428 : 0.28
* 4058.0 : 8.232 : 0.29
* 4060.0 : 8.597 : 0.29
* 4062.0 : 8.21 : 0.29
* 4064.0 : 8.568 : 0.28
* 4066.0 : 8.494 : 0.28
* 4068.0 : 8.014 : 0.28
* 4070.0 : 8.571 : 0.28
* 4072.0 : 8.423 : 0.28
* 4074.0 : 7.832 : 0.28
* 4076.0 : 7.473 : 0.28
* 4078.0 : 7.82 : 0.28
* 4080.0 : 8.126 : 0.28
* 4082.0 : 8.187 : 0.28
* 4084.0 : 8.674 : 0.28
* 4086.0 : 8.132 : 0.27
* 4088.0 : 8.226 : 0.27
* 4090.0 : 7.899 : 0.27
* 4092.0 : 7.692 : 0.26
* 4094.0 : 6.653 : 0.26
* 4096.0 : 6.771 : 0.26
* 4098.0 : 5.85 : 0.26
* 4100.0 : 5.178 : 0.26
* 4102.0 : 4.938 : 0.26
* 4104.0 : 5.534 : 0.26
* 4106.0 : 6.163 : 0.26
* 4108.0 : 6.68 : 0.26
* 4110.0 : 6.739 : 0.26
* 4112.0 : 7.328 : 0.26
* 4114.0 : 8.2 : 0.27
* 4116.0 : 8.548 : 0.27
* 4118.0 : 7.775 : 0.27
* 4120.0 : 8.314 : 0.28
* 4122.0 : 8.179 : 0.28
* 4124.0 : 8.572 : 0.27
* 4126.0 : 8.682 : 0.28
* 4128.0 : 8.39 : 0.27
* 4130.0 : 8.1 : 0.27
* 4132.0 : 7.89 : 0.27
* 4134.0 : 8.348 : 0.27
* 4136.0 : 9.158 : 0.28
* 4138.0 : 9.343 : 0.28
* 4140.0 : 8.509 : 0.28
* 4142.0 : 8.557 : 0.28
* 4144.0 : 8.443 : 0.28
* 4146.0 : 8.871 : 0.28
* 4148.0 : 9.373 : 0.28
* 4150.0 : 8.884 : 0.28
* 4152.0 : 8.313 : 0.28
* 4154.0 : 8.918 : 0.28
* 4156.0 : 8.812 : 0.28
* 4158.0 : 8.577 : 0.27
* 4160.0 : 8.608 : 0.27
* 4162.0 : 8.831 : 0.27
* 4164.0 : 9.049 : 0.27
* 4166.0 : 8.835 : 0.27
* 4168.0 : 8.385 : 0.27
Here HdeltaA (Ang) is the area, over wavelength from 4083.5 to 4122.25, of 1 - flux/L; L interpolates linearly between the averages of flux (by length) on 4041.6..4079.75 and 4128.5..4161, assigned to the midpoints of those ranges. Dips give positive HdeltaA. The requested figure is 6.4 Ang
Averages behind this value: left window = 8.43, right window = 8.66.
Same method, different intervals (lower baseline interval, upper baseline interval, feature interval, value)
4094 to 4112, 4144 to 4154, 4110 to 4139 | -3.67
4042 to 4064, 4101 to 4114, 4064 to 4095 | -2.05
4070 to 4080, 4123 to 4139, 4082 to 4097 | 0.69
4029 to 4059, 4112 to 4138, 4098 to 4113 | 4.23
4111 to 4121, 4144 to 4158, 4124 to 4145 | -0.25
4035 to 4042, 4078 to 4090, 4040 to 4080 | 1.39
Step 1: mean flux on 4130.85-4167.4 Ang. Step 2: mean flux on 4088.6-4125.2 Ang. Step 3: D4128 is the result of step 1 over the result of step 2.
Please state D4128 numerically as 1.23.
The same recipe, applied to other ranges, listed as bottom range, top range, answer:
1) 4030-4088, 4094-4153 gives 0.91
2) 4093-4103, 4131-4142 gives 1.47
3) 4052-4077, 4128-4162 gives 1.04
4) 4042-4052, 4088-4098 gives 0.82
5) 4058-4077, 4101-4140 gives 0.94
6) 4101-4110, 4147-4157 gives 1.49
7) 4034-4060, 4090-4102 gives 0.73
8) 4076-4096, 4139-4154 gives 1.11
